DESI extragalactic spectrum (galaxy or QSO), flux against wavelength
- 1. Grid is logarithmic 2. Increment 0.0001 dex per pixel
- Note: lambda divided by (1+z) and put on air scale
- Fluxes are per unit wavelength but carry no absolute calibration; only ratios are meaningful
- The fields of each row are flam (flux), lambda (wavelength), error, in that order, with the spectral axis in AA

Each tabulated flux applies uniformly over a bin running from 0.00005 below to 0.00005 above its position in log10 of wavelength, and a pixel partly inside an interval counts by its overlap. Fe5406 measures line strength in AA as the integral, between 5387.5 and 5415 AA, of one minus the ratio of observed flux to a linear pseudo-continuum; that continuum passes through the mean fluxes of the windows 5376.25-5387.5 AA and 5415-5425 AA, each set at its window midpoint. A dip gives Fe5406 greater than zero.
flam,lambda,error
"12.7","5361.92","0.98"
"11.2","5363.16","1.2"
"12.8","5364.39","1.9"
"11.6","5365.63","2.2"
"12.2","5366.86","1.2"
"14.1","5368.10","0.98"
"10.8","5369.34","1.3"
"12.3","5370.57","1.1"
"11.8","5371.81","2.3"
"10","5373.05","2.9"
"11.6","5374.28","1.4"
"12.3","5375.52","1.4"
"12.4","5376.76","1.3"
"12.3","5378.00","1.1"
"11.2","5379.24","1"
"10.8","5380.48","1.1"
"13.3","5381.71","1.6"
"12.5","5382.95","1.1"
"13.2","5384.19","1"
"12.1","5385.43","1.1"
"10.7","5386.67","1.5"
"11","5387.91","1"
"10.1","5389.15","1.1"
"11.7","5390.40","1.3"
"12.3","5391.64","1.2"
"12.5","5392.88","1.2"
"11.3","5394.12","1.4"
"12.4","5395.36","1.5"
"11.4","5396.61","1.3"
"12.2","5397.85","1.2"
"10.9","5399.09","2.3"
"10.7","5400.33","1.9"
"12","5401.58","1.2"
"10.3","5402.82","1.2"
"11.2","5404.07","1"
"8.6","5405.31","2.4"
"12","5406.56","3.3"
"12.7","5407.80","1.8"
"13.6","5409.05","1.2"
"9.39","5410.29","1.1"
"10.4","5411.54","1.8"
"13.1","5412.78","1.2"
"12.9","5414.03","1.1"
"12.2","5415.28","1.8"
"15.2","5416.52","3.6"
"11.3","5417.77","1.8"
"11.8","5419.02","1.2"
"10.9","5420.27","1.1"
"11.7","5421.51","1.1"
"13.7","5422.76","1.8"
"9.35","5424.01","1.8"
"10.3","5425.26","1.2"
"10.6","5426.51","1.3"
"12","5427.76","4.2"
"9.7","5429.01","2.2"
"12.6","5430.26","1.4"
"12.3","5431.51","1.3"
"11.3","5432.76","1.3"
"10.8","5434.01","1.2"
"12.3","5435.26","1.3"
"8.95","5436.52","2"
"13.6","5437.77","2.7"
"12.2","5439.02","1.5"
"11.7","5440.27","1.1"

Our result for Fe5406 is 1.1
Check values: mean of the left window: 12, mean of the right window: 12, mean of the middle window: 11.5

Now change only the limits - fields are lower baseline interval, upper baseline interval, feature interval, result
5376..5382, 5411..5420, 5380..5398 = 0.3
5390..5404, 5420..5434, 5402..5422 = -0.5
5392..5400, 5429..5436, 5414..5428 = -0.1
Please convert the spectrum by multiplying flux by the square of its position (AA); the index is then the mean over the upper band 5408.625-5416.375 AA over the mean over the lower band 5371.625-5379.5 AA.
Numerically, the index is 1.05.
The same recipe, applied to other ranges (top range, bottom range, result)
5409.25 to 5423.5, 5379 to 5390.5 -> 1.05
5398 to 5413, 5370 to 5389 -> 0.96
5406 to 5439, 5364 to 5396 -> 1.00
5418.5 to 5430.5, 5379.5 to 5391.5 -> 0.97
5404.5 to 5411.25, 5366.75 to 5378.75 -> 0.95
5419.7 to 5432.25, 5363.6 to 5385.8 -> 0.96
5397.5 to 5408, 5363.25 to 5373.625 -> 0.94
